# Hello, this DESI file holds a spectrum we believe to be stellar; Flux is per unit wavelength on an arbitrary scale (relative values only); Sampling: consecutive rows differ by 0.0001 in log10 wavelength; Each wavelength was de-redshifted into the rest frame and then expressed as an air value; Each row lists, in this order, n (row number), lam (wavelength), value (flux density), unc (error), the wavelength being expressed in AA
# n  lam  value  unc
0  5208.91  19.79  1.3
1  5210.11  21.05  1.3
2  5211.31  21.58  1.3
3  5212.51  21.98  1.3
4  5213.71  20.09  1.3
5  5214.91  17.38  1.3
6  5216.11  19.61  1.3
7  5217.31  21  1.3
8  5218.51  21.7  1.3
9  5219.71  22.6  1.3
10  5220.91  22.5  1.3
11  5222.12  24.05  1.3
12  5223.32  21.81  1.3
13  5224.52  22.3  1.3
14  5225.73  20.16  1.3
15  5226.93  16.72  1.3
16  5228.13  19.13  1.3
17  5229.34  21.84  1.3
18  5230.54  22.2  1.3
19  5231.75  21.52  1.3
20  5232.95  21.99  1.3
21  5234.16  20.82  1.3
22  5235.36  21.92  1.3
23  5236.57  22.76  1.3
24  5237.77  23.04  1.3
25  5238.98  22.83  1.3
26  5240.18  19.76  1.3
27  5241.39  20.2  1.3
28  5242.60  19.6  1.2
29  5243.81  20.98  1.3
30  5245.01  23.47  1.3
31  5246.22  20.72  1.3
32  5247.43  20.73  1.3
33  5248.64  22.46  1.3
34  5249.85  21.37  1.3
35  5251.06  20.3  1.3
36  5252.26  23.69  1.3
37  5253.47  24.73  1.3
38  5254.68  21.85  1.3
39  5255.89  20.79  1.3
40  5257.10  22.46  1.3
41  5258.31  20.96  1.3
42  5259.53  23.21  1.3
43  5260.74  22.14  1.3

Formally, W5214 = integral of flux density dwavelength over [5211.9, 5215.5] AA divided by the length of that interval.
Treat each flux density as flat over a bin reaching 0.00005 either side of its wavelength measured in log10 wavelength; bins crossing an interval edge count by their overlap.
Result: 19.8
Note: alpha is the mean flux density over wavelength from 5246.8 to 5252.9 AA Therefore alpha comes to 21.7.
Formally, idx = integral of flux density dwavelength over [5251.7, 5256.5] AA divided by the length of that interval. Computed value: 22.8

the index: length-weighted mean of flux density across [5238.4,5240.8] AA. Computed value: 21.3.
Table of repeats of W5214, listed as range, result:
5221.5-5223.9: 22.9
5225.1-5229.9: 19.4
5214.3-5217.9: 19.3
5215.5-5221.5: 21.5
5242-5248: 21.1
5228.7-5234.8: 21.7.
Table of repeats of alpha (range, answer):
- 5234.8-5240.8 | 22.1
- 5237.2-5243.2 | 21.1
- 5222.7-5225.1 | 22.1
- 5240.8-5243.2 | 19.9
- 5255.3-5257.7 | 21.6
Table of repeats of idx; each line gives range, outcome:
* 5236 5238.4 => 22.9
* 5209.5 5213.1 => 21.5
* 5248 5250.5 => 21.8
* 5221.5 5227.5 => 21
